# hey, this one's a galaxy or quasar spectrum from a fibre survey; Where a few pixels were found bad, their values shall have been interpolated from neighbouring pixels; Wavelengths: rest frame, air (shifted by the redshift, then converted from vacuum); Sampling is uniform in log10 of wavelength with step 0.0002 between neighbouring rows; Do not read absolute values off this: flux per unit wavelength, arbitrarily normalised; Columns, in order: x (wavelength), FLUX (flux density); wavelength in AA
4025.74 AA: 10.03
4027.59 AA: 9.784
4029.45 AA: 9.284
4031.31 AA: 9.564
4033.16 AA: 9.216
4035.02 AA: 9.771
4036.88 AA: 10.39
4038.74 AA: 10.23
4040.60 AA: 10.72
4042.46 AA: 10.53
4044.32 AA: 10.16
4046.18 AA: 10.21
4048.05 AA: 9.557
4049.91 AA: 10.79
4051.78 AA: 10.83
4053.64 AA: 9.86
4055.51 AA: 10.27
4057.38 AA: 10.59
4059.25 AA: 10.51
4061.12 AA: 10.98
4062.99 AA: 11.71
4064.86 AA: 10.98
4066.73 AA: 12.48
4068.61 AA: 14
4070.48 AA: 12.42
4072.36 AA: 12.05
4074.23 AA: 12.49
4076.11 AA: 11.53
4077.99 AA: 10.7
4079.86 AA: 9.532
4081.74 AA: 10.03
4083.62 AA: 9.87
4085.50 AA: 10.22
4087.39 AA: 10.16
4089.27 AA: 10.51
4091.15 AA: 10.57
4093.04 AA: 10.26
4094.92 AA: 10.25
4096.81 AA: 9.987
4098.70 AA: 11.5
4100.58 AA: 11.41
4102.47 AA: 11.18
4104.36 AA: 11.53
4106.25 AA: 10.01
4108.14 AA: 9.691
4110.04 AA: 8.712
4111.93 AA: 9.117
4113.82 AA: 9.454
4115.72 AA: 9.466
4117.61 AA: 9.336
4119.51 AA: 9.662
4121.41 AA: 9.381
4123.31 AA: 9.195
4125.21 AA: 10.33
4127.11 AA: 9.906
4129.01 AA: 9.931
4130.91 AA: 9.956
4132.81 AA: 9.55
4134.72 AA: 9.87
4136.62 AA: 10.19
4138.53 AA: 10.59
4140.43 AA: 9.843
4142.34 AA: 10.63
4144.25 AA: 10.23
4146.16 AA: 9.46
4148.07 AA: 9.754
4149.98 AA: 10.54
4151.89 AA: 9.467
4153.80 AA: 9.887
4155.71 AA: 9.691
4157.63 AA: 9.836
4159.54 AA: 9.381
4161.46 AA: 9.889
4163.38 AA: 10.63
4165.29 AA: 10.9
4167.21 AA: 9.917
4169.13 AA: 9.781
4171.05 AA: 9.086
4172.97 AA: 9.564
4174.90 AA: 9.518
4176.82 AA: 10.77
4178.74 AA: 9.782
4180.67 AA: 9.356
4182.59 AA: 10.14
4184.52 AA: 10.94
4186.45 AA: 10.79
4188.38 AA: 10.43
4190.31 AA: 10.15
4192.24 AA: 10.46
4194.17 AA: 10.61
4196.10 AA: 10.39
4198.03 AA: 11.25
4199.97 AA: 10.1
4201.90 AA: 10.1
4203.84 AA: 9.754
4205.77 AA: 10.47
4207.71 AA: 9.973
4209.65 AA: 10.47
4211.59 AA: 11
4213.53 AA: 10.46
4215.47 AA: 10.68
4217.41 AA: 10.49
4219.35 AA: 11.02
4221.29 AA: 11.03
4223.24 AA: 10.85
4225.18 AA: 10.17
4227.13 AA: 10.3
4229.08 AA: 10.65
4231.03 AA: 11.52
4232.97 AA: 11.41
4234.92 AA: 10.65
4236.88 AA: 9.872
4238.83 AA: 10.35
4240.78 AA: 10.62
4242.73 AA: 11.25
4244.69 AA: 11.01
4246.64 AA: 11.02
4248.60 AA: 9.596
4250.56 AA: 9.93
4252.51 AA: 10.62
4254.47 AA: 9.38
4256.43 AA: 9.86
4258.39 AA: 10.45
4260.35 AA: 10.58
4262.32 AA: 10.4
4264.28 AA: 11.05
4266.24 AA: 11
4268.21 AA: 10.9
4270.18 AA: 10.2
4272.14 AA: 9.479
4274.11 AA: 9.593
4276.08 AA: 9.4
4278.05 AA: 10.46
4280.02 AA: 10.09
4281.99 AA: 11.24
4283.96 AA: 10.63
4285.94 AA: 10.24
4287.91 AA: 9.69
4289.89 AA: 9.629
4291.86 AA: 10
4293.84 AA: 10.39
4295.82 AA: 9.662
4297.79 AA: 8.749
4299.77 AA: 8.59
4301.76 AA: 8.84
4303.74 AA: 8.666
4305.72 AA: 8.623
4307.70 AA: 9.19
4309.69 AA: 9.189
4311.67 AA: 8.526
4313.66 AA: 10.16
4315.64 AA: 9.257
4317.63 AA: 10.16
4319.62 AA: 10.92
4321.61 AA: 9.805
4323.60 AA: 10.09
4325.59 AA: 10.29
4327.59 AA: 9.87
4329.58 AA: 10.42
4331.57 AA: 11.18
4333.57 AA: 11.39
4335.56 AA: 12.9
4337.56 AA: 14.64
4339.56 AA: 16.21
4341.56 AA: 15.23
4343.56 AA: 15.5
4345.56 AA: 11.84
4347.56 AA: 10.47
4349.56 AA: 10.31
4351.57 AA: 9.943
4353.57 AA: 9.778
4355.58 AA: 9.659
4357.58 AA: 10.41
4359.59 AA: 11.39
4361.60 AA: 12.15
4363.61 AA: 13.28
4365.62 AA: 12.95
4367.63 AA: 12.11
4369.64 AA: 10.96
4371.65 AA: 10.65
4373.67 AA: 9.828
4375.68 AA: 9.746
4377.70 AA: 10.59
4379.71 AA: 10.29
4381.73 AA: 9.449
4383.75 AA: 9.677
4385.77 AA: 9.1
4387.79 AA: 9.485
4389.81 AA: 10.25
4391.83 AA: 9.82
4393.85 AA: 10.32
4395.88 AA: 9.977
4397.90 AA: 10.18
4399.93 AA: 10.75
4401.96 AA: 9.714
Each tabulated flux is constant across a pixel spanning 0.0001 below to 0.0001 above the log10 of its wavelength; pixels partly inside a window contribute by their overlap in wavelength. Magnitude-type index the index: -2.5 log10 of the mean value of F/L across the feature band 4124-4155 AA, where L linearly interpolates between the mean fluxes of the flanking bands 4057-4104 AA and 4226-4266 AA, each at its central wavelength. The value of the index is 0.09 mag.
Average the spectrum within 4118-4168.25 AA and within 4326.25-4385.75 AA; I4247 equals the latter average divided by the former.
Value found 1.15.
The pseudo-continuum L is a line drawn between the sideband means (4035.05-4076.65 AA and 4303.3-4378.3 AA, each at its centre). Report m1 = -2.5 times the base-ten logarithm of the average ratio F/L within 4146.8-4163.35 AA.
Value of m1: 0.12 mag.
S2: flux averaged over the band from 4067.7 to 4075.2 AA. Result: 12.7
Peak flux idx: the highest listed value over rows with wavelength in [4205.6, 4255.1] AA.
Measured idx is 11.52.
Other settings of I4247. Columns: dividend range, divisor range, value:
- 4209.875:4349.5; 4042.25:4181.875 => 1.03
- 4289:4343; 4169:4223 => 1.02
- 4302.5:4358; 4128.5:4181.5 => 1.10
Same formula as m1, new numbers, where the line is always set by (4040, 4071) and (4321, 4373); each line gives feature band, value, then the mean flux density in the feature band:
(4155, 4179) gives 0.14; 9.91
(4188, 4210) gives 0.10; 10.3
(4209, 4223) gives 0.06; 10.7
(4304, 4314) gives 0.27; 9.04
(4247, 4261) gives 0.14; 10.1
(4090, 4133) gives 0.11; 10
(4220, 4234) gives 0.05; 10.9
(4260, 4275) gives 0.11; 10.4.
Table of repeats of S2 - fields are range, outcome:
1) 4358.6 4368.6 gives 12.4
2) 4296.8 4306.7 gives 8.7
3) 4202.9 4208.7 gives 10.1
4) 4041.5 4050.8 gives 10.3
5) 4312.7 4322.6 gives 10.1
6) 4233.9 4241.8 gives 10.4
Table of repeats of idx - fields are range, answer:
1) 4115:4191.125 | 10.94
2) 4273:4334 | 11.39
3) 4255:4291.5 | 11.24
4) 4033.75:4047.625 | 10.72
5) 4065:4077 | 14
